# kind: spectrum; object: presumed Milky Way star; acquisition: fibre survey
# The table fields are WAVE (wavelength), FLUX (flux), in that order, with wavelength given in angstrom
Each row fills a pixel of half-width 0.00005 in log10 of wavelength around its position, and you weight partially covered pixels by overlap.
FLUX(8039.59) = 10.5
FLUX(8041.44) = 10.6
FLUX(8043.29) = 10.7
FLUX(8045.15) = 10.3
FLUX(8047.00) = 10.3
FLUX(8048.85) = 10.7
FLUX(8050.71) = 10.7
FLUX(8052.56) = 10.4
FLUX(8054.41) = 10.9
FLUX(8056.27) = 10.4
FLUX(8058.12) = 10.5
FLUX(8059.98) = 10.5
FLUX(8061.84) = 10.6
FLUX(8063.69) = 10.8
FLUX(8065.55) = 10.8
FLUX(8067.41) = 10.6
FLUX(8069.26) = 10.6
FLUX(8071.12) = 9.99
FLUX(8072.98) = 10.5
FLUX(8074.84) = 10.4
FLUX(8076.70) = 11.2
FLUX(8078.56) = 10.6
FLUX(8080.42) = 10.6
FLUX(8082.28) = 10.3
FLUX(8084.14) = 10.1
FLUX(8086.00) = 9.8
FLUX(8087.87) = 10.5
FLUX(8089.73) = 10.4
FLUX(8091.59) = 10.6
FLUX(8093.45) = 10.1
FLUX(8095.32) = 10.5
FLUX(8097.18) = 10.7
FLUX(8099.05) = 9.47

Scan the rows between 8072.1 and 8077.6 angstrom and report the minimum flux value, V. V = 10.4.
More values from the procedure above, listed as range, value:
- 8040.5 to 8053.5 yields 10.3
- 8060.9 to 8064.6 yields 10.6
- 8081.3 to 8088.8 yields 9.8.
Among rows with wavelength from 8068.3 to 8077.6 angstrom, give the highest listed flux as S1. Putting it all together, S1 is 11.2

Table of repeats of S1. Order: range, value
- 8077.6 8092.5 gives 10.6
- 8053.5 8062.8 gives 10.9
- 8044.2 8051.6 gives 10.7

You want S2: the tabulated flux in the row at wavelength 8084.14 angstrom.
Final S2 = 10.1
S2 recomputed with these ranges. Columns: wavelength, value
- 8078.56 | 10.6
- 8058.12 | 10.5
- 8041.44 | 10.6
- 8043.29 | 10.7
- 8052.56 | 10.4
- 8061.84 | 10.6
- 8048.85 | 10.7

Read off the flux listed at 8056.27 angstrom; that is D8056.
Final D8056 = 10.4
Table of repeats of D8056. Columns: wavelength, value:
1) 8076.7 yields 11.2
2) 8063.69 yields 10.8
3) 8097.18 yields 10.7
